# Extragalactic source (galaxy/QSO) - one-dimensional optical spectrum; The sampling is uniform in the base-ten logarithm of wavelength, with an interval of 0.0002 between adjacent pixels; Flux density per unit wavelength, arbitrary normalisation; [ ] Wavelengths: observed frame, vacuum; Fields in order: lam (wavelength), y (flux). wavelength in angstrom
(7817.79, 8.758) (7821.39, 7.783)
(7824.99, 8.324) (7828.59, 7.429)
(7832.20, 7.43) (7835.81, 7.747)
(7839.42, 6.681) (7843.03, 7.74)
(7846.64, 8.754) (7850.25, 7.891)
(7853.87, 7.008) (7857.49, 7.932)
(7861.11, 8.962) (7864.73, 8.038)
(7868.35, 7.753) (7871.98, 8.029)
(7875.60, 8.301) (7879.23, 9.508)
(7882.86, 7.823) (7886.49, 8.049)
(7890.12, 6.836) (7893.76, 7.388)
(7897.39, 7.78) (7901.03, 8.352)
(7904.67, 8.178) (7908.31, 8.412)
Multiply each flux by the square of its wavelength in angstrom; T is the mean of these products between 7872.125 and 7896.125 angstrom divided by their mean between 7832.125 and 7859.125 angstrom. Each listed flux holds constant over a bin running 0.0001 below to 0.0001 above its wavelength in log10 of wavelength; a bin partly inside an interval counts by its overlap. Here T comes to 1.1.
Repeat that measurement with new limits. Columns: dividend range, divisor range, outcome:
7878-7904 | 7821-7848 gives 1.04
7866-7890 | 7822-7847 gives 1.07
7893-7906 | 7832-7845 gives 1.09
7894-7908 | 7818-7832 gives 1.04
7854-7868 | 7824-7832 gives 1.05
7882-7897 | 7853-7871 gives 0.95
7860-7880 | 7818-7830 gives 1.06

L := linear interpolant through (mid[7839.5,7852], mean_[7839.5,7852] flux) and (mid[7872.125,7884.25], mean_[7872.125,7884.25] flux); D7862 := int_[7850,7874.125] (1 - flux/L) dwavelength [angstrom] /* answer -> 0.8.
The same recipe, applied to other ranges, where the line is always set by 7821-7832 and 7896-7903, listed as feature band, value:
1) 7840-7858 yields 0.2 angstrom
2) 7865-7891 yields -0.3 angstrom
